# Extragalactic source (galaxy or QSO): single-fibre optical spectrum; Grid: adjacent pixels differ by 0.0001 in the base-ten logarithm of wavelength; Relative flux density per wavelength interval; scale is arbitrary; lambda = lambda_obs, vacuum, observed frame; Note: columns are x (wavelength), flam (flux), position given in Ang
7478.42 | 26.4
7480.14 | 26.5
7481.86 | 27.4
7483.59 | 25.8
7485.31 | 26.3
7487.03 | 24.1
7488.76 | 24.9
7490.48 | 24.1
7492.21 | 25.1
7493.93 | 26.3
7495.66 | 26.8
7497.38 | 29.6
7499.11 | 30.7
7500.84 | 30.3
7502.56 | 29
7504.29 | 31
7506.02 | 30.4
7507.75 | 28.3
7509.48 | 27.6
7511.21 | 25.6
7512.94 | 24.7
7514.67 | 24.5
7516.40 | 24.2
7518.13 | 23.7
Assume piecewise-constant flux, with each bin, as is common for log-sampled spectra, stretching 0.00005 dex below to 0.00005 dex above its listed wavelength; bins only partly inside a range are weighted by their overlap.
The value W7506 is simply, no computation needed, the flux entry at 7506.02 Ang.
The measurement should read 30.4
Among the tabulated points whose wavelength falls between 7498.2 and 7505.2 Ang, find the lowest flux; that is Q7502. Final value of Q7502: 29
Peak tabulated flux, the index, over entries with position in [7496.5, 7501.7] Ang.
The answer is 30.7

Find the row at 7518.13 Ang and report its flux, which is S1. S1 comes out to 23.7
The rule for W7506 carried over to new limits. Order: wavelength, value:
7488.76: 24.9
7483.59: 25.8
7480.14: 26.5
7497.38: 29.6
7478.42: 26.4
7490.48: 24.1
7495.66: 26.8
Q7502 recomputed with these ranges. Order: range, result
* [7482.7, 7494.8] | 24.1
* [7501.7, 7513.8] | 24.7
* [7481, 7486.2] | 25.8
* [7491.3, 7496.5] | 25.1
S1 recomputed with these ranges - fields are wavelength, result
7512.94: 24.7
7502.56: 29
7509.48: 27.6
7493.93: 26.3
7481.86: 27.4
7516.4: 24.2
